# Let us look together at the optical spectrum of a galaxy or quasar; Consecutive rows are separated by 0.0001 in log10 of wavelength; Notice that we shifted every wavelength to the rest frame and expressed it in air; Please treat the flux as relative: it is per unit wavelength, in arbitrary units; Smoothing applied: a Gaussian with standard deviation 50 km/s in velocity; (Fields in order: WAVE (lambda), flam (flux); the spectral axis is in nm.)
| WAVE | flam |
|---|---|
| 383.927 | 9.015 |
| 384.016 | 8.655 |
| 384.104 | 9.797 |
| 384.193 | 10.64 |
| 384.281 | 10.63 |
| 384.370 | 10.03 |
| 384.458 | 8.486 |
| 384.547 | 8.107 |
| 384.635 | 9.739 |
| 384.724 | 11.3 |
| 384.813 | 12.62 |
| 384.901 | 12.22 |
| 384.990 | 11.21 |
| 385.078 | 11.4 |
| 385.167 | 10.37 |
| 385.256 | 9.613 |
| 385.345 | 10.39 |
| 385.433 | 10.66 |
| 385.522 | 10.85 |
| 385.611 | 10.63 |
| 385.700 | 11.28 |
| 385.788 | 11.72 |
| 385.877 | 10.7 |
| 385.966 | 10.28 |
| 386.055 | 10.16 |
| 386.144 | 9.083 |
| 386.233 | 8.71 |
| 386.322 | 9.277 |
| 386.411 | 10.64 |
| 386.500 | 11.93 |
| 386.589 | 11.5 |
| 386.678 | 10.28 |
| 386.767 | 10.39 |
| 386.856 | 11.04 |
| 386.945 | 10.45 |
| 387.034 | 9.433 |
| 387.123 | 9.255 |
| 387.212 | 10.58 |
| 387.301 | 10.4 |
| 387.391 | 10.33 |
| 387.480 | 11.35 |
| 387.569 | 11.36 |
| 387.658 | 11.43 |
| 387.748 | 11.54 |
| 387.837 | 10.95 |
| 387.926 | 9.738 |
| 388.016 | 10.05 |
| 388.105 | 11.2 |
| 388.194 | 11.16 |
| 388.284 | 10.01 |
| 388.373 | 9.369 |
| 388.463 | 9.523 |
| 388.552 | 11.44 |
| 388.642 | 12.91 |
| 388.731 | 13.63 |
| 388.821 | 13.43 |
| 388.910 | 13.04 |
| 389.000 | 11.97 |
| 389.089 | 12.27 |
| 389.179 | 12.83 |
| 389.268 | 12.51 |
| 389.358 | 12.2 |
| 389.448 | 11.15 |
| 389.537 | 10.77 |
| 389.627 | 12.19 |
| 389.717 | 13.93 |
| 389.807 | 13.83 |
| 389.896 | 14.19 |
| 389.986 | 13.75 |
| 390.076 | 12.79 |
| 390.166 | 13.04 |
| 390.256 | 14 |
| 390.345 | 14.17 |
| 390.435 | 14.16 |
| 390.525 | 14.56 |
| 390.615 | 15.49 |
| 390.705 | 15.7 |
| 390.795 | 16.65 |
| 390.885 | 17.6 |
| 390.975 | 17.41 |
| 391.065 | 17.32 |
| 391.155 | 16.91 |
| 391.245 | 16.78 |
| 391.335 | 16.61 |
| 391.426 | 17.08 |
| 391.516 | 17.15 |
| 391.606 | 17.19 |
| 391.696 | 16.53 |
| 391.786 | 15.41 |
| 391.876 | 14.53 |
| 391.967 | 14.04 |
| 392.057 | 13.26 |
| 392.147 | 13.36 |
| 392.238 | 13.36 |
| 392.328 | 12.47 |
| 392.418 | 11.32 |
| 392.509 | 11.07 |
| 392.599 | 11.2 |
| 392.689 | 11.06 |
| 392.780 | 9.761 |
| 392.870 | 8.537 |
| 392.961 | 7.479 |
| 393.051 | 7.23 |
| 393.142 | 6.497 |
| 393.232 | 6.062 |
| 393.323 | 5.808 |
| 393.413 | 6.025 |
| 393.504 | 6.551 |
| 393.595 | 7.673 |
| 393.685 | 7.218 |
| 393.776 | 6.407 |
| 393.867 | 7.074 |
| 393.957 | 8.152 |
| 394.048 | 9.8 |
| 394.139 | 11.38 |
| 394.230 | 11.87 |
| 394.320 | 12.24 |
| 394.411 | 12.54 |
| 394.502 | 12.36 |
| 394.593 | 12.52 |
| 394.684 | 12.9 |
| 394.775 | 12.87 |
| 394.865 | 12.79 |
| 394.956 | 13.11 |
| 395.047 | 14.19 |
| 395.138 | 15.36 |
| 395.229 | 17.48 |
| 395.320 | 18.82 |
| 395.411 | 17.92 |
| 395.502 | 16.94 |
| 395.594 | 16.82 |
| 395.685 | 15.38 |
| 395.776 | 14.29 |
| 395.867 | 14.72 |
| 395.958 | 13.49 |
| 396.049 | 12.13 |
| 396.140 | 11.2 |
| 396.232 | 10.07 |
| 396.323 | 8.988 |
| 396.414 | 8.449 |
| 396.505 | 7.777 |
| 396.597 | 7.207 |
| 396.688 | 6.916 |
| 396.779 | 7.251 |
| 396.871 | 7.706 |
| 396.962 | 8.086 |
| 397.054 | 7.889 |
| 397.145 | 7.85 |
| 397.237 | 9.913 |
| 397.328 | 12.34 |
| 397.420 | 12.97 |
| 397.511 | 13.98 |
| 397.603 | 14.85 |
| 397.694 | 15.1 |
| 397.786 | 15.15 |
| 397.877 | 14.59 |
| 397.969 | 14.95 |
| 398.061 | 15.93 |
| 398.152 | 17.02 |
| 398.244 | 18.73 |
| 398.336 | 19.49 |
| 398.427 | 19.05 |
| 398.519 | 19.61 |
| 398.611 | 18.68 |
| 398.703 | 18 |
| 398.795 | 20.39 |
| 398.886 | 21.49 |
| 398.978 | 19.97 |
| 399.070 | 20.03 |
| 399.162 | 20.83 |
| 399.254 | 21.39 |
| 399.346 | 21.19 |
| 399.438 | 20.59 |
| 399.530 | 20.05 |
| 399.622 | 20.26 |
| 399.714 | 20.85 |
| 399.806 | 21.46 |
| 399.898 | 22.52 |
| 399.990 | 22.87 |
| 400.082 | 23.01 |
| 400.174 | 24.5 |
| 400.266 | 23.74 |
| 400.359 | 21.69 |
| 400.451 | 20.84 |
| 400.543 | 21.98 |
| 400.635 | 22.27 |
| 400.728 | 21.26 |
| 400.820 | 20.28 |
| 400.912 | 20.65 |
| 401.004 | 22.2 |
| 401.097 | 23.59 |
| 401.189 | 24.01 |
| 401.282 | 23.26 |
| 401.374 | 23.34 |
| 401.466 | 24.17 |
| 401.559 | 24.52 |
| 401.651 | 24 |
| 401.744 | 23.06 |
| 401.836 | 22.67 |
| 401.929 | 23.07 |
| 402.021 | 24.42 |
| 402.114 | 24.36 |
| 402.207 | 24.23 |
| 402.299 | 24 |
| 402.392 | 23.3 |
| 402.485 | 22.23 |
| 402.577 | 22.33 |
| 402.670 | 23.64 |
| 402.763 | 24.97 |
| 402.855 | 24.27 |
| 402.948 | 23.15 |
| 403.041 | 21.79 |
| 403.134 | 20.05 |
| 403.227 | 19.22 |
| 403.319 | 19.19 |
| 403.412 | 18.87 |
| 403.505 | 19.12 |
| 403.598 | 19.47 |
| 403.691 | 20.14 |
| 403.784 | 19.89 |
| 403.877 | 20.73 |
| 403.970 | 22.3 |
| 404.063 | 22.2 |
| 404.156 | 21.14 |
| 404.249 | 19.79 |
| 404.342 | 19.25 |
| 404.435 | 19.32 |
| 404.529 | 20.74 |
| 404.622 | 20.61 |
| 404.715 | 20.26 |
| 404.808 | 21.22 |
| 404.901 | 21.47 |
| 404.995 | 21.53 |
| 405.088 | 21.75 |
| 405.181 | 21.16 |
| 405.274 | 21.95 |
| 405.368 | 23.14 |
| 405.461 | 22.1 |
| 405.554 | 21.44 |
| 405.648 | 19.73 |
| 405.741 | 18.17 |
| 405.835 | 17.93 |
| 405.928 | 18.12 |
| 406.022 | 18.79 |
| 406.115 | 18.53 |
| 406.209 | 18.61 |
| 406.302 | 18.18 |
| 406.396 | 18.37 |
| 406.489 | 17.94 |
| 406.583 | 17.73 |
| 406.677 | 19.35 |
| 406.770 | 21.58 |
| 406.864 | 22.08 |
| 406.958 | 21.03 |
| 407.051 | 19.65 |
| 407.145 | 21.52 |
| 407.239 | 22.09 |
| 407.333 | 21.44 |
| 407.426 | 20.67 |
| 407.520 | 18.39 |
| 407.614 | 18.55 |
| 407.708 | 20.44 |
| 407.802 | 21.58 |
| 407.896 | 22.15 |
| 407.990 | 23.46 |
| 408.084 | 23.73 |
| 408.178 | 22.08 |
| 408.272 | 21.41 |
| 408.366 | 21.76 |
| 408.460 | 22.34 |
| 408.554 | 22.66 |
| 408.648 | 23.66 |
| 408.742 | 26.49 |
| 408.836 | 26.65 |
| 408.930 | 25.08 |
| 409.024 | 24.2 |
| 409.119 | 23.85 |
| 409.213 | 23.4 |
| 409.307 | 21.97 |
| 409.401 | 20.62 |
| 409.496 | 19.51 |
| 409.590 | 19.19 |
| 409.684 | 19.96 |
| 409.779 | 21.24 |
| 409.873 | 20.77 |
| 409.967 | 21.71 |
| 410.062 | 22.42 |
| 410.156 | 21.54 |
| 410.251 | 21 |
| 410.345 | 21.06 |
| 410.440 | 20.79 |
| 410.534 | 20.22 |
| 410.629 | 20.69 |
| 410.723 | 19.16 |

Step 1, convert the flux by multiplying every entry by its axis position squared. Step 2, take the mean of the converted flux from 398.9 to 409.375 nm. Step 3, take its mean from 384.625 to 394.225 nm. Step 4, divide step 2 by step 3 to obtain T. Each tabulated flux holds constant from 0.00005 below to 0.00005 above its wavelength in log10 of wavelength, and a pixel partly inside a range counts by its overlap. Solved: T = 1.99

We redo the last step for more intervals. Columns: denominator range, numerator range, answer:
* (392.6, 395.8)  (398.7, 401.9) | 2.02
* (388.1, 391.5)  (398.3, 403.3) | 1.70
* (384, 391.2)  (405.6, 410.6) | 1.99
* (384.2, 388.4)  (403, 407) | 2.10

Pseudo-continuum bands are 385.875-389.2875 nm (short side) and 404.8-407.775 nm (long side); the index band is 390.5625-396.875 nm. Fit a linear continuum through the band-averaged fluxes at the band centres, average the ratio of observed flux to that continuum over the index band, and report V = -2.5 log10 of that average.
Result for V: 0.126 mag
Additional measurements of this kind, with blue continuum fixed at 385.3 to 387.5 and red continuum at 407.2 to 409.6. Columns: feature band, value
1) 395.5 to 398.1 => 0.339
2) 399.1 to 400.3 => -0.231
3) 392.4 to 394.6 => 0.497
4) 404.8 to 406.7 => 0.052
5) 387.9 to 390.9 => -0.060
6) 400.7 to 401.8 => -0.236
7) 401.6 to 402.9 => -0.239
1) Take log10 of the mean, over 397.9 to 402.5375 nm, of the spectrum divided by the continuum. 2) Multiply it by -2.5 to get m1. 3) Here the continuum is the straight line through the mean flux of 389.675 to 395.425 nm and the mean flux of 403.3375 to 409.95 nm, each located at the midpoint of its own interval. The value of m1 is -0.24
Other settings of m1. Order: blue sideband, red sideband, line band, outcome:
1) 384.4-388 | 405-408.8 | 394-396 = 0.06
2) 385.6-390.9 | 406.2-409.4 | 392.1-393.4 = 0.41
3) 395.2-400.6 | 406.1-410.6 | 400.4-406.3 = -0.14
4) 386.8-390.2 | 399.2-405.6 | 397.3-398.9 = 0.12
